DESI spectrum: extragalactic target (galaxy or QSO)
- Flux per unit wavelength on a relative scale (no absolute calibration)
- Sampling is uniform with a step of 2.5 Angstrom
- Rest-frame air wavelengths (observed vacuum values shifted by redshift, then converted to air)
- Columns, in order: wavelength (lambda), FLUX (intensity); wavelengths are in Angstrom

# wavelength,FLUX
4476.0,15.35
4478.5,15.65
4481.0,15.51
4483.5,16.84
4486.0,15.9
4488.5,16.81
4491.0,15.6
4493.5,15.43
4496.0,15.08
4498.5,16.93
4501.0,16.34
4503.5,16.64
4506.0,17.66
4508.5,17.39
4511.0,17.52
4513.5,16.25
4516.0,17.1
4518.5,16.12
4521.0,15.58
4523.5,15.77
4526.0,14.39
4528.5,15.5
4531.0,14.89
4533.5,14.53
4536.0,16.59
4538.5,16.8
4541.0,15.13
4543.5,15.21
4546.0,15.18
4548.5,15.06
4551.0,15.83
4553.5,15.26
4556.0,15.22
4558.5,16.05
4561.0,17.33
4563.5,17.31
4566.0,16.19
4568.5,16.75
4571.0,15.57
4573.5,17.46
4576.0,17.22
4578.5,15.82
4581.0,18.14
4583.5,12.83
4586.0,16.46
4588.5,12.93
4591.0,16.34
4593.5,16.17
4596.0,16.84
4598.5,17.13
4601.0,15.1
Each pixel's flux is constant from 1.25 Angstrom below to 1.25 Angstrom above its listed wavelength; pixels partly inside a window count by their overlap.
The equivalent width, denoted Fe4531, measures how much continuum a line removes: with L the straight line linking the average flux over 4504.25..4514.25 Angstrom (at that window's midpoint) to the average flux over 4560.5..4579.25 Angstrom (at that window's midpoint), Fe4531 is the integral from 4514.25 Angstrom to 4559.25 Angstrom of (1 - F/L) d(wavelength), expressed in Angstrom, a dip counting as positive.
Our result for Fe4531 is 3.8 Angstrom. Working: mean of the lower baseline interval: 17.2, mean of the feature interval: 15.6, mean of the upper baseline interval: 16.7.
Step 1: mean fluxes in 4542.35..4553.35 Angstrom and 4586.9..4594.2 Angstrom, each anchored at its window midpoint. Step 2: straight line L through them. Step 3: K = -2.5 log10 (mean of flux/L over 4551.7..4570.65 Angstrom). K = -0.069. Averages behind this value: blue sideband 15.3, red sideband 15.1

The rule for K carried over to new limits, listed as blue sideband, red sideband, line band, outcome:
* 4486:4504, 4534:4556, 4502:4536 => -0.02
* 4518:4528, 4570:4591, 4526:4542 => 0.00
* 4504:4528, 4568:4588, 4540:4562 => 0.05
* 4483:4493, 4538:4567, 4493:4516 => -0.04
